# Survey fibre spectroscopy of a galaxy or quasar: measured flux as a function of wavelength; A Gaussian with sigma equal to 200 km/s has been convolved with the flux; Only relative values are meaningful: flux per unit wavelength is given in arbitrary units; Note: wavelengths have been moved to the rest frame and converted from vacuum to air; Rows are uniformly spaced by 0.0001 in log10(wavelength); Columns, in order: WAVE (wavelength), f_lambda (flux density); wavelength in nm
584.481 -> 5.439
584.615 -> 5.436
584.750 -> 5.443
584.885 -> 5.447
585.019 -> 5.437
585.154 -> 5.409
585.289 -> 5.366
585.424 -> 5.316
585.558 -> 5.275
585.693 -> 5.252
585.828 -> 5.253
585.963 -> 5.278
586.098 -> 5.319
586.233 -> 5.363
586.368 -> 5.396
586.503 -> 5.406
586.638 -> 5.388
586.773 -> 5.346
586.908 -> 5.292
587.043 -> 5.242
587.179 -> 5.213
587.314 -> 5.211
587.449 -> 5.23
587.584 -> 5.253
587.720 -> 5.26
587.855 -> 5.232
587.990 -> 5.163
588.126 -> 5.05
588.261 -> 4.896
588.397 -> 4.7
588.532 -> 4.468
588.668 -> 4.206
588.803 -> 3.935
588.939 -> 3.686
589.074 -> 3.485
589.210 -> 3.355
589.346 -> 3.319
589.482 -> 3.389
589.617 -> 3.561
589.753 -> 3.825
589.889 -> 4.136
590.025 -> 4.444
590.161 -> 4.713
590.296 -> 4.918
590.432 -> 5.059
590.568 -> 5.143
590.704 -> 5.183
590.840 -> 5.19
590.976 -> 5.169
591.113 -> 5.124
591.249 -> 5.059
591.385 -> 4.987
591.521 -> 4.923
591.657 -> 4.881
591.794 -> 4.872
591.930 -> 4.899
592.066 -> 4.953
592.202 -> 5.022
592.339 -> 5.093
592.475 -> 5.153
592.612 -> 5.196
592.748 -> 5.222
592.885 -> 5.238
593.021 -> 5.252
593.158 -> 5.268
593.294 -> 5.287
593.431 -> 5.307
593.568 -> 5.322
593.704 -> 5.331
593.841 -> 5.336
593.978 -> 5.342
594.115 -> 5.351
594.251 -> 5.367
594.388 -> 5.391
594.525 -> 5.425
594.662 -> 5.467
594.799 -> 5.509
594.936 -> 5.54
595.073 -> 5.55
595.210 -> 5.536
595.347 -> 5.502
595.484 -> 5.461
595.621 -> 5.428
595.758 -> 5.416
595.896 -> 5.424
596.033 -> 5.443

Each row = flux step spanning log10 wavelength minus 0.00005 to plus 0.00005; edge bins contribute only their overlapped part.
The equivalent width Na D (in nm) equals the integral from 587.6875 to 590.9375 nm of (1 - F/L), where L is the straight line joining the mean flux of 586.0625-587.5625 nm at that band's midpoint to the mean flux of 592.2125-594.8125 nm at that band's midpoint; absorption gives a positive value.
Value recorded 0.54 nm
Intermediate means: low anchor 5.31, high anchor 5.3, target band 4.43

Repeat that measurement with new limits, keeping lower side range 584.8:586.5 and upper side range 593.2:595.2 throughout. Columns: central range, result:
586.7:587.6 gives 0.02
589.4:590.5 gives 0.23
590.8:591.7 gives 0.06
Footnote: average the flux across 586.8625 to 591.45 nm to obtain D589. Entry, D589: 4.65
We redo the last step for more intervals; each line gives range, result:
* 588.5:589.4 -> 3.76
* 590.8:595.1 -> 5.22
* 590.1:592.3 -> 5.01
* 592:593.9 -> 5.21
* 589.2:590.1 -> 3.75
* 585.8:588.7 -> 5.15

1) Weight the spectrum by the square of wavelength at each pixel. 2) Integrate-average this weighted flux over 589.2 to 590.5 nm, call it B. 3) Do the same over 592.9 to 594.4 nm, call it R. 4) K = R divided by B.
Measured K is 1.3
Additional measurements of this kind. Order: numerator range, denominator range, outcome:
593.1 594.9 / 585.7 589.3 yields 1.12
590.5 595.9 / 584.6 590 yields 1.11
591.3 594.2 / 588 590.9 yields 1.20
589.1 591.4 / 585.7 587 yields 0.85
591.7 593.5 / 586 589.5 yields 1.09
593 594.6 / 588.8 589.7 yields 1.54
